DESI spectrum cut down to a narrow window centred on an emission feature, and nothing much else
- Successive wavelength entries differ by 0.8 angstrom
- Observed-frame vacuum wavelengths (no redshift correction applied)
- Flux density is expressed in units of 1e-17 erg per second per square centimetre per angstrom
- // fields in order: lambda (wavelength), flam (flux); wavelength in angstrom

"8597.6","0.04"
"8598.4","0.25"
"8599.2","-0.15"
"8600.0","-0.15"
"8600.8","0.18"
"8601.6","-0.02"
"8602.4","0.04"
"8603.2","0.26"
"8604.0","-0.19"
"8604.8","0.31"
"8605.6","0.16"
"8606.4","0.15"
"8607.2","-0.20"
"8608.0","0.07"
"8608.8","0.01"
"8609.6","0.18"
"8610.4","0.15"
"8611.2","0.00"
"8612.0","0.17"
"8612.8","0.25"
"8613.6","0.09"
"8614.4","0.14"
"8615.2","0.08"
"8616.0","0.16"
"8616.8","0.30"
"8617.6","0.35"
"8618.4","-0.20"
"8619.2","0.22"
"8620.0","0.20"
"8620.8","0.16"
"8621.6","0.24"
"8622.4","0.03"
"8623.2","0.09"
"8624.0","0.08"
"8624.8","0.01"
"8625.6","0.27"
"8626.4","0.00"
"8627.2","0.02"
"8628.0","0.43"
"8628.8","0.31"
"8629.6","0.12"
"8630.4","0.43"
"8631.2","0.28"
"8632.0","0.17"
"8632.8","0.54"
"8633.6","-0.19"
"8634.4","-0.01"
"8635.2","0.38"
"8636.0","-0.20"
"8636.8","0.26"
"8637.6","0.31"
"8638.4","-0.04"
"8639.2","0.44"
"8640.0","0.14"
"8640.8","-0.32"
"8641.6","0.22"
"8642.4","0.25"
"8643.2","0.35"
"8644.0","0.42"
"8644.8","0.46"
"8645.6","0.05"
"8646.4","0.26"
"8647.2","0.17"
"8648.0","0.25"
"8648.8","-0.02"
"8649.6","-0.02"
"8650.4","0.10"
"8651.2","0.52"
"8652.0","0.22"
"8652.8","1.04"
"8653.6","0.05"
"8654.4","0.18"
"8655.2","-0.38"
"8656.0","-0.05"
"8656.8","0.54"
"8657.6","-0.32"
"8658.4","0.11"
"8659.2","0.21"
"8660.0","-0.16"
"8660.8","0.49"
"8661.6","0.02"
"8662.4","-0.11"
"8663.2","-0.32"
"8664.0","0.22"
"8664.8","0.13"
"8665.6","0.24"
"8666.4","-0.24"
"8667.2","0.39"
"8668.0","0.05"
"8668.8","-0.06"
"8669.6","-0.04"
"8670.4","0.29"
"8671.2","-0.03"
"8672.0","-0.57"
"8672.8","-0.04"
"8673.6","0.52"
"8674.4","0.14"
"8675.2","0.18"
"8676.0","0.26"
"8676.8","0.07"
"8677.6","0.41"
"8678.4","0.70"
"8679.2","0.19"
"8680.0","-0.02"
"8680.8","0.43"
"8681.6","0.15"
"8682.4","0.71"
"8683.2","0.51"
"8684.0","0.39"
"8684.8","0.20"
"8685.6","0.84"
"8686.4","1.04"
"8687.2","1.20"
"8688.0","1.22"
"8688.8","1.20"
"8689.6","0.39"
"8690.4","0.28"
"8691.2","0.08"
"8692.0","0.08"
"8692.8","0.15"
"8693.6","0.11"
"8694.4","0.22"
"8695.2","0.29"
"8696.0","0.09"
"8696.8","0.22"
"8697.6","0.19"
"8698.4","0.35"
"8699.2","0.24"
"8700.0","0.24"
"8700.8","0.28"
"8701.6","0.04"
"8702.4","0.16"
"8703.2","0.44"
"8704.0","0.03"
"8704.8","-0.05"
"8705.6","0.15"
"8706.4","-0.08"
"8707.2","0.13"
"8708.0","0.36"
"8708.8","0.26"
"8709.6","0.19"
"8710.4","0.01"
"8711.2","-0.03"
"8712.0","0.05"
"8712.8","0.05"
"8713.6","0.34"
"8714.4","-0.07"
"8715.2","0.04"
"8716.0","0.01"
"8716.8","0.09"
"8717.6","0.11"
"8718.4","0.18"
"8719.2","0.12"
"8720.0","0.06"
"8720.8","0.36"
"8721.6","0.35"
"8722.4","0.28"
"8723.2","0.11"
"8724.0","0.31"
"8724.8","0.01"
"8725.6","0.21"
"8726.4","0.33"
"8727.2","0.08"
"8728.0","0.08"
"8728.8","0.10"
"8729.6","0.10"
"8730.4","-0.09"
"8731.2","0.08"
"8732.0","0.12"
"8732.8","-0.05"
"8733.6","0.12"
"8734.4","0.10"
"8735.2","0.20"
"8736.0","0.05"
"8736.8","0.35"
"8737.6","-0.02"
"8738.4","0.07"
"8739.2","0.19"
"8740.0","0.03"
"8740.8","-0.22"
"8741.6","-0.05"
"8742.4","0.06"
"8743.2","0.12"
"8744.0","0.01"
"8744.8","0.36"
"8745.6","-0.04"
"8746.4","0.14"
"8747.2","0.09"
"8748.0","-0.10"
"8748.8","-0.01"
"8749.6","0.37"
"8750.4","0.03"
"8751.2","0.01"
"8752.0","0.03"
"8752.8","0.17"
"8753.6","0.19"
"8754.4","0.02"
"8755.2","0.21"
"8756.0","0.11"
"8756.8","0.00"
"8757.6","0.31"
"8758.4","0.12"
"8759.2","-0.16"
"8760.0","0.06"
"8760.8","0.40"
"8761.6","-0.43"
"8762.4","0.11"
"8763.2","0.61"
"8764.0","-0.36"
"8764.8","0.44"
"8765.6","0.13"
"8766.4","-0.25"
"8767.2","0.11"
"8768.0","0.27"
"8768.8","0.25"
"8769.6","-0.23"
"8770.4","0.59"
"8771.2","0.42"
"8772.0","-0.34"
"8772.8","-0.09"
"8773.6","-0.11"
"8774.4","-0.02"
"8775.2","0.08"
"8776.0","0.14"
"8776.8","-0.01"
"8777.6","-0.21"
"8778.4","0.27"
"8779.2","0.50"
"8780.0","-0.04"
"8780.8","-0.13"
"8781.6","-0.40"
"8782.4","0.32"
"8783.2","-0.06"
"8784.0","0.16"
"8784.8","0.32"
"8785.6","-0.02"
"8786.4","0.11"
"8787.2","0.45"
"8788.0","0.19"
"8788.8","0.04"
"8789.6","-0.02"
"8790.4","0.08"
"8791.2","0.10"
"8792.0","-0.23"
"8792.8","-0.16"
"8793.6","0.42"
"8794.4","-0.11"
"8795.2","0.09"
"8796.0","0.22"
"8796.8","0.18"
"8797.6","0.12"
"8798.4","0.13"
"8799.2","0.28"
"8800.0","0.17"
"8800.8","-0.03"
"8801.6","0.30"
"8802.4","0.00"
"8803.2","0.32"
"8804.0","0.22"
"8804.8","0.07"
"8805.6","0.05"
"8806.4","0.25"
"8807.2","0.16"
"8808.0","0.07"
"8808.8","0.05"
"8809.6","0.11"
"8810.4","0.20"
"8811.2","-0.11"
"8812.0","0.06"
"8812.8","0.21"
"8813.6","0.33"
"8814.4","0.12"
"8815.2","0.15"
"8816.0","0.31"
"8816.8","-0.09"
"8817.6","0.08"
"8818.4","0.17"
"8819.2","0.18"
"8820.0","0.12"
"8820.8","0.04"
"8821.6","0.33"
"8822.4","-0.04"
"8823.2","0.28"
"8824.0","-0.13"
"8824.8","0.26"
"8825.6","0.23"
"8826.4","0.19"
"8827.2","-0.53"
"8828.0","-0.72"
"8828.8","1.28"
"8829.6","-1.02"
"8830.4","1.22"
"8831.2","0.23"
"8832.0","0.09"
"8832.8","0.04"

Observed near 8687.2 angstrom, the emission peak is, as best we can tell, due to Hgamma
